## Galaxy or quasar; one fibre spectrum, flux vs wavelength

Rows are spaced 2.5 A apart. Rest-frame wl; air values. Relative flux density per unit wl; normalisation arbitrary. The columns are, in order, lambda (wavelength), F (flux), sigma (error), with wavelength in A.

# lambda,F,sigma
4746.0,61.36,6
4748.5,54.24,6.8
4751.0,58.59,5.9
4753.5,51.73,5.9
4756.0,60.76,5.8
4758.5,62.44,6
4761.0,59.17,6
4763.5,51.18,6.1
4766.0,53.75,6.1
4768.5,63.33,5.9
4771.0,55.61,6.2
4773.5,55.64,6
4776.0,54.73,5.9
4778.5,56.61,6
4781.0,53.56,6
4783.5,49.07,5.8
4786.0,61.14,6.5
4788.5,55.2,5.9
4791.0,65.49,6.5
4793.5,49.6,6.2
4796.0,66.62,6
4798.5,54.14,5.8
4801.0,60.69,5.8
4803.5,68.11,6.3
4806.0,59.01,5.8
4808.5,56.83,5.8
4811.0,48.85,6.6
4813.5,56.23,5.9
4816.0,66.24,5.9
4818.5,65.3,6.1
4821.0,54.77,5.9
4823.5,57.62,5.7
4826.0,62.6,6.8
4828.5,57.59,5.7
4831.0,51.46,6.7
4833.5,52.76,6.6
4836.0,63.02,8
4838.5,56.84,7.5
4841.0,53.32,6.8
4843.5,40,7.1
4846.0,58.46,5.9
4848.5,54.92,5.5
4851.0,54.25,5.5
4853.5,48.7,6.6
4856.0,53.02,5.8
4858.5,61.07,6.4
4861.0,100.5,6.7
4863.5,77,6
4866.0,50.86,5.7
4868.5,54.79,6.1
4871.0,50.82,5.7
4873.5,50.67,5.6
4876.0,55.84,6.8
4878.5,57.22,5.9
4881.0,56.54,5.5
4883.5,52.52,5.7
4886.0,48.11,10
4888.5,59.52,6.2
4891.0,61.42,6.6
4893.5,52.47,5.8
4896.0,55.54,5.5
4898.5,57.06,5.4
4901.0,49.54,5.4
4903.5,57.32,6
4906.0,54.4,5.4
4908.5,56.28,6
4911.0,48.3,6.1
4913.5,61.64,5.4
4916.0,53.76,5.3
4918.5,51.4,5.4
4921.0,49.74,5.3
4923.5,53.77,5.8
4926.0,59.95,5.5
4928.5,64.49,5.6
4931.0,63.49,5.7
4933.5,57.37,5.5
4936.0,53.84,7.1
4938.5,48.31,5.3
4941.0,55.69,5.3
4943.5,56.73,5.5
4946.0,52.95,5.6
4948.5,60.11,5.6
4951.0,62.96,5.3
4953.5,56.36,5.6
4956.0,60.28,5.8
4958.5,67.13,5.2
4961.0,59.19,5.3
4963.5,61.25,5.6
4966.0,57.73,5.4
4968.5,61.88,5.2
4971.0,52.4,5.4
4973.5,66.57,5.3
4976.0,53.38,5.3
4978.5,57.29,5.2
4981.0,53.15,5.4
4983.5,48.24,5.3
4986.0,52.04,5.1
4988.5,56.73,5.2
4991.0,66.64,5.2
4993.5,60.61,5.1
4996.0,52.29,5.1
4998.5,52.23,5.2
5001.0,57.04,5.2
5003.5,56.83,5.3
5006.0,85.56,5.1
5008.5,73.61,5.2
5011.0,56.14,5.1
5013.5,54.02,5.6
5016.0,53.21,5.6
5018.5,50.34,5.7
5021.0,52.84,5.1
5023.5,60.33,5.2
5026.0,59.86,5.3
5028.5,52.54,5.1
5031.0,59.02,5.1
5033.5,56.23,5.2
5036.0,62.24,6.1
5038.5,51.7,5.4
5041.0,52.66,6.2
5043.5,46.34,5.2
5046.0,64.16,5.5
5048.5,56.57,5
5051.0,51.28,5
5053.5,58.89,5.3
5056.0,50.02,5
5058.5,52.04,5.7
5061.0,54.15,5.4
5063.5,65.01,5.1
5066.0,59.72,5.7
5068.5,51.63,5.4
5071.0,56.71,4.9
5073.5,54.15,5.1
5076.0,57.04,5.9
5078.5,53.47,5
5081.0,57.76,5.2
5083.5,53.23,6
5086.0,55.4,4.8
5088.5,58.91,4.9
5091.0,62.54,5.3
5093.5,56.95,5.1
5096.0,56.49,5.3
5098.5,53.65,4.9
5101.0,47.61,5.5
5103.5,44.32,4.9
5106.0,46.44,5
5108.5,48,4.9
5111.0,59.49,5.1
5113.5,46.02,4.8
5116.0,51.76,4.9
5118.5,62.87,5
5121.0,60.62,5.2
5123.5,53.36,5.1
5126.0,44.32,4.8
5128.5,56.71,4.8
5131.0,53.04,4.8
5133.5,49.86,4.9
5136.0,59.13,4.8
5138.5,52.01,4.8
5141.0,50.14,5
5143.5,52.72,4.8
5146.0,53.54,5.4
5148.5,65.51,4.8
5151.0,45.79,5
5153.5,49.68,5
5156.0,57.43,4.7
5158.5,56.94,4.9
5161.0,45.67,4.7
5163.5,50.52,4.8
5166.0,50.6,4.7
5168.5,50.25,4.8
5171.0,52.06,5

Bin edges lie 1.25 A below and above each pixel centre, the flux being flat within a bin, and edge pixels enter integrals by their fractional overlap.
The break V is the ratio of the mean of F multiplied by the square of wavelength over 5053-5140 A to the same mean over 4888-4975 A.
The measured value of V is 1.0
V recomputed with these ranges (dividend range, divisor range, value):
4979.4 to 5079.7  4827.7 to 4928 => 1.07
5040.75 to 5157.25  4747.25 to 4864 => 1.05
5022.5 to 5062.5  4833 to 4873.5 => 1.03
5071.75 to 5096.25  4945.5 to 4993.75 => 1.01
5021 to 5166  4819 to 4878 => 1.04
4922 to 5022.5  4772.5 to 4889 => 1.07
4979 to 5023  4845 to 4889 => 1.05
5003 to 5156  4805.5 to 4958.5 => 1.05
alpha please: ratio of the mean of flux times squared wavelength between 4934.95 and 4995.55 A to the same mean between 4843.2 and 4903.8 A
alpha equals 1.05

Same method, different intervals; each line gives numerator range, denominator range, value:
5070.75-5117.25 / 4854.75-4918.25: 1.02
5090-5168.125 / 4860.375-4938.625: 1.02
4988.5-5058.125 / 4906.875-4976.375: 1.03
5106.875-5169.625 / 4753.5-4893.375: 1.05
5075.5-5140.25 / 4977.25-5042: 0.97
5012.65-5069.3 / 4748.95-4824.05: 1.07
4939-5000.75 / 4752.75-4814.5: 1.09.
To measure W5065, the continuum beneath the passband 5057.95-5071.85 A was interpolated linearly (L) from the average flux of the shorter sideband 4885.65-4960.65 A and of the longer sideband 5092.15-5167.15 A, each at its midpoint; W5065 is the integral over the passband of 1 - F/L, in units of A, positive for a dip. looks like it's -0.7 A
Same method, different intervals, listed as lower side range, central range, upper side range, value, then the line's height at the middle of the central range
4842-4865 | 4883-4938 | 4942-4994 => 3.67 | 59.5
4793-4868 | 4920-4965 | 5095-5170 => -1.30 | 56.4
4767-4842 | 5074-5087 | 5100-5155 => -0.51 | 53.2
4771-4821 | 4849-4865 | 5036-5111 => -2.20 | 57.2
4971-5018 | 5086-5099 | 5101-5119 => -1.51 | 51.7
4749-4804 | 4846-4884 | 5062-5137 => -1.39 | 56.6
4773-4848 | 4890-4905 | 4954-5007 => 0.65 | 57.9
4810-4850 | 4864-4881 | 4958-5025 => 0.66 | 56.8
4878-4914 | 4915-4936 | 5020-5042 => -0.48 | 55.3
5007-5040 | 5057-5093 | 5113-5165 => -0.66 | 55.5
